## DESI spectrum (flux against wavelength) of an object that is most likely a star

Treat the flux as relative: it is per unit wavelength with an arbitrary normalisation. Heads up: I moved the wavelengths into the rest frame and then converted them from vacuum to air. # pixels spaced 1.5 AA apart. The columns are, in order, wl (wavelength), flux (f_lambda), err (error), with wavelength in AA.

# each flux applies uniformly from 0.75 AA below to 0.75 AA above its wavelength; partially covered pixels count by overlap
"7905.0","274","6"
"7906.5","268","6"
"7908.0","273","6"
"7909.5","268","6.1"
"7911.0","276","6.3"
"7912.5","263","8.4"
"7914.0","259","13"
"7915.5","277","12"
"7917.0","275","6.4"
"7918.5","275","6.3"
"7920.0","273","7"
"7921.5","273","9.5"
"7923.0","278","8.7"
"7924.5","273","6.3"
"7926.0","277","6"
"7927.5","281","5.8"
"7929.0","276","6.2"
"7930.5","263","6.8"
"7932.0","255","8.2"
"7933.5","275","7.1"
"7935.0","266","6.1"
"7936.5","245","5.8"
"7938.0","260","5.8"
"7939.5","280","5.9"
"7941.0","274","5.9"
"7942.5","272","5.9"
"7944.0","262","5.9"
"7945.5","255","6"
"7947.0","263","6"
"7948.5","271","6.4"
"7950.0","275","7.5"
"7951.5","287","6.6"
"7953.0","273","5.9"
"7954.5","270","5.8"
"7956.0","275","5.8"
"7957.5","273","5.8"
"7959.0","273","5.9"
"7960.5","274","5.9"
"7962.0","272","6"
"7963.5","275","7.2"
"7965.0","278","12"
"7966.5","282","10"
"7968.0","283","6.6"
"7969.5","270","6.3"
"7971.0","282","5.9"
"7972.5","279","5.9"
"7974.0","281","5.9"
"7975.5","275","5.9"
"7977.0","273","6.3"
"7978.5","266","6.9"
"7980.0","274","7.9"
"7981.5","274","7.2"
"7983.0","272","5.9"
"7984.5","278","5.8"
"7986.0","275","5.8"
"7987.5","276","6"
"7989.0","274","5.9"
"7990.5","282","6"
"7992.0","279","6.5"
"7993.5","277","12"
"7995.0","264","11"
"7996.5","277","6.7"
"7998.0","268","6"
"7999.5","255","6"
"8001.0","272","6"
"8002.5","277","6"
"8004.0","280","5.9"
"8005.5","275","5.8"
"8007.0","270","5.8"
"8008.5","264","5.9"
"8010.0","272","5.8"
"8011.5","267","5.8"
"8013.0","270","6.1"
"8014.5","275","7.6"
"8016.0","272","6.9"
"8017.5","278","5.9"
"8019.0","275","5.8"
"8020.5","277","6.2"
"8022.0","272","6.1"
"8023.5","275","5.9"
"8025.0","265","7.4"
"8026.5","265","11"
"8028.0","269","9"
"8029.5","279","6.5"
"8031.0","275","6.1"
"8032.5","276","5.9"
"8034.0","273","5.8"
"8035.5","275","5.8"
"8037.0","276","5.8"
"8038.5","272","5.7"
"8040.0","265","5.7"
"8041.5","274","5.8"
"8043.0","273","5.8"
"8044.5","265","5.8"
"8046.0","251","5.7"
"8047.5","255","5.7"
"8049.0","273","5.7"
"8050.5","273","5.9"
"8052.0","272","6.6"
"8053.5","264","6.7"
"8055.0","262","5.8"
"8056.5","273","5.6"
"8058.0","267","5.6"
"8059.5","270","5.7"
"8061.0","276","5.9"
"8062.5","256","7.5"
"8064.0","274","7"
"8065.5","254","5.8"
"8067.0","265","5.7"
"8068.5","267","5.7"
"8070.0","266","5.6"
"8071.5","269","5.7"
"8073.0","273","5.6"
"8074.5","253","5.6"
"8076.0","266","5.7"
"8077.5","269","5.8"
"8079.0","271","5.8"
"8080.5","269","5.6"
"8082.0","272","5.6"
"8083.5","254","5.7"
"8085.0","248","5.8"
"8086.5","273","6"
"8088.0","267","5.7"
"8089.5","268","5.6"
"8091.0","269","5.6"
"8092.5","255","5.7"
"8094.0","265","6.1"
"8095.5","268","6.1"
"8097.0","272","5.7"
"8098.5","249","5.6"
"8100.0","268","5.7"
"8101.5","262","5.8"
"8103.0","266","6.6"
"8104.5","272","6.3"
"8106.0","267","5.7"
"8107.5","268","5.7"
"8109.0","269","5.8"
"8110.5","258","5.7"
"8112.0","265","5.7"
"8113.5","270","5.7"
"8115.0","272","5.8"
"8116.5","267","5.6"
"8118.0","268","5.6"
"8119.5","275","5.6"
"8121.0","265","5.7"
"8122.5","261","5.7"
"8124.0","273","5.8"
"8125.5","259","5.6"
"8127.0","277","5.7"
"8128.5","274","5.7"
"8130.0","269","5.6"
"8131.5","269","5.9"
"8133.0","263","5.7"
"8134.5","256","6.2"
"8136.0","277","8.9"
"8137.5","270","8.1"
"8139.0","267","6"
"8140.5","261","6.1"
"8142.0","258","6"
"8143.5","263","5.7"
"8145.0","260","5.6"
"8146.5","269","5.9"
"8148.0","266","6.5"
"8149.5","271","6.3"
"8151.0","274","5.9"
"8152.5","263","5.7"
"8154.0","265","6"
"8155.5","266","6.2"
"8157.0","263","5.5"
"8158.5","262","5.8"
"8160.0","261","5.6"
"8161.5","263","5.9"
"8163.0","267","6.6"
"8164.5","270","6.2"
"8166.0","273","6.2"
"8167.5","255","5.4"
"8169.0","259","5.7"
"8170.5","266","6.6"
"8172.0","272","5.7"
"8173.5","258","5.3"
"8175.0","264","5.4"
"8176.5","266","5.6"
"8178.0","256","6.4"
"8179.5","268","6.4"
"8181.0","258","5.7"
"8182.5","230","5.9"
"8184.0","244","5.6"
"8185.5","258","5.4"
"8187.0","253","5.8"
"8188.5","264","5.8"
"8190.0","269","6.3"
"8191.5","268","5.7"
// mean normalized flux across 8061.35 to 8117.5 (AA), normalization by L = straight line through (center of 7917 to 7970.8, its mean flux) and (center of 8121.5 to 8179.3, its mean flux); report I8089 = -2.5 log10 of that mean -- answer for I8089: 0.01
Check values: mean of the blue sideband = 272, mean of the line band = 265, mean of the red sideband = 265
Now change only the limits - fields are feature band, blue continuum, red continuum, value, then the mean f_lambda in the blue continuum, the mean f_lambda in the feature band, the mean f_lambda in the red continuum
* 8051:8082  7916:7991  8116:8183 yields 0.01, 273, 267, 265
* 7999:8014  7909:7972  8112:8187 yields 0.00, 272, 271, 264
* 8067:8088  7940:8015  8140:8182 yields 0.01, 273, 265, 264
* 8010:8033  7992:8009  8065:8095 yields -0.01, 271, 273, 265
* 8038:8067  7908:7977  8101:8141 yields 0.01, 272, 267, 267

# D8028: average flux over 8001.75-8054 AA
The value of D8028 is 271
